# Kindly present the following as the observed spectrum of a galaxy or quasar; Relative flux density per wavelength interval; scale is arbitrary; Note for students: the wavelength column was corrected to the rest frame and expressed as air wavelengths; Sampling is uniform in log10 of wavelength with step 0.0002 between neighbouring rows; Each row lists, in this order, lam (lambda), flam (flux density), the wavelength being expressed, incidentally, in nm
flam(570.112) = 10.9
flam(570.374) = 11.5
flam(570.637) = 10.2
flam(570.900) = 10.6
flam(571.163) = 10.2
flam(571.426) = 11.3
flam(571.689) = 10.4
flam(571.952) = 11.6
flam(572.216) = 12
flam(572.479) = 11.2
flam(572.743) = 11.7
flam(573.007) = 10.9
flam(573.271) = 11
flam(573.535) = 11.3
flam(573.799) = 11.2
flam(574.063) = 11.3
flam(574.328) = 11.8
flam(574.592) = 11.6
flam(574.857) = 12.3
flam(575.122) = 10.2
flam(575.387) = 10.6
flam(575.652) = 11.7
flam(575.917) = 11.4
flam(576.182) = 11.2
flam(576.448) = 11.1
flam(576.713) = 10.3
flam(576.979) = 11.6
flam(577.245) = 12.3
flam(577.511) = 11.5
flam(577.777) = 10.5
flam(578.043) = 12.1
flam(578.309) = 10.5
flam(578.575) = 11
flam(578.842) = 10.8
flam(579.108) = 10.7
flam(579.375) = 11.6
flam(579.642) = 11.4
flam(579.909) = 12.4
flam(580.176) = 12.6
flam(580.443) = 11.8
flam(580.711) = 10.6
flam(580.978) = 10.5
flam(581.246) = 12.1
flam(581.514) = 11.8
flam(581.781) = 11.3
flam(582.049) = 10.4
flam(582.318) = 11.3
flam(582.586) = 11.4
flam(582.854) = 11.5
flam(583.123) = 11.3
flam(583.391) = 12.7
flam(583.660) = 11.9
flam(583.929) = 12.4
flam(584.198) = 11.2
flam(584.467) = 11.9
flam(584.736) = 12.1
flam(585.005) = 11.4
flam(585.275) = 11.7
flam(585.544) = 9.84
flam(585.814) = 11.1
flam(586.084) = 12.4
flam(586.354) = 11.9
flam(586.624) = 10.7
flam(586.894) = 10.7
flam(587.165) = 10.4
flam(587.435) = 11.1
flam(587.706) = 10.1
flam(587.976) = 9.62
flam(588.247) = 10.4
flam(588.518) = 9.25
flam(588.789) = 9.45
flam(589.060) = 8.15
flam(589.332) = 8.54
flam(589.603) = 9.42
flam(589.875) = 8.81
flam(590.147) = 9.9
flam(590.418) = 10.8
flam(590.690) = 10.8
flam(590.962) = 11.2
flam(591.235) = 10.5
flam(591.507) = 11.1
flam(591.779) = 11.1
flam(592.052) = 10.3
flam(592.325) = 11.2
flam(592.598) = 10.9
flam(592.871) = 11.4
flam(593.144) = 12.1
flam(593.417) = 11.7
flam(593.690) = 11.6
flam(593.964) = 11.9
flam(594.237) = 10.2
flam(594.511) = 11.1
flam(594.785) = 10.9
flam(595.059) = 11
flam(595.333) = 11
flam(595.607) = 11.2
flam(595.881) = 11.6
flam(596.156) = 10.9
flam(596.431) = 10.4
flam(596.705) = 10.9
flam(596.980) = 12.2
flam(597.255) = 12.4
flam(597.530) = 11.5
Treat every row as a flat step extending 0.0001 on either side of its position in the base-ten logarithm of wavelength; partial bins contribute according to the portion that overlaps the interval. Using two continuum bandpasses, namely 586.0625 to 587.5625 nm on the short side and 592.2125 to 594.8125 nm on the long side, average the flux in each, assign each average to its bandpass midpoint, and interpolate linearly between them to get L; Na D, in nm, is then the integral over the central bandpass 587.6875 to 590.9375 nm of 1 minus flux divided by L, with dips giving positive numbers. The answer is 0.45 nm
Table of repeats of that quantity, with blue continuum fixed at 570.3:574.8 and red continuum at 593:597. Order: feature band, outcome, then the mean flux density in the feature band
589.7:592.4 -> 0.162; 10.5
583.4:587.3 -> -0.084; 11.4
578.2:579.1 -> 0.034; 10.8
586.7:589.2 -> 0.286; 9.92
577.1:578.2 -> -0.038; 11.6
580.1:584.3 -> -0.128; 11.5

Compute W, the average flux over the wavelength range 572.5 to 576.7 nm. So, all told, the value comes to 11.3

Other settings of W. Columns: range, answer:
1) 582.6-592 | 10.7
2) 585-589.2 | 10.5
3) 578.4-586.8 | 11.5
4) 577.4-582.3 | 11.3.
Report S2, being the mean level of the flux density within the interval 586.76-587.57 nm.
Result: 10.7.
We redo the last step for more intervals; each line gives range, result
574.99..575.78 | 10.8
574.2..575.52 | 11.3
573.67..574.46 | 11.4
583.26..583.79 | 12.3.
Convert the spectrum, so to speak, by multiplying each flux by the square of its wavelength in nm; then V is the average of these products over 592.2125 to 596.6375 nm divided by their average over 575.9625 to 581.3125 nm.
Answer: 1.0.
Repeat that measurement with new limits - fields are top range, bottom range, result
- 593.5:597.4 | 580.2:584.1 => 1.02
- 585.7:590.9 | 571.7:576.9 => 0.95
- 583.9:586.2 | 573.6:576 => 1.05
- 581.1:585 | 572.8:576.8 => 1.07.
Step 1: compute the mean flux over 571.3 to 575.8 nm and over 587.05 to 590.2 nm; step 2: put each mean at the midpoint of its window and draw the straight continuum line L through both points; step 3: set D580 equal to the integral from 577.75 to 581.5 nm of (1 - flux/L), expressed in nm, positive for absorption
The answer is -0.27 nm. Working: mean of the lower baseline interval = 11.3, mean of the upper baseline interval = 9.58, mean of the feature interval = 11.4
